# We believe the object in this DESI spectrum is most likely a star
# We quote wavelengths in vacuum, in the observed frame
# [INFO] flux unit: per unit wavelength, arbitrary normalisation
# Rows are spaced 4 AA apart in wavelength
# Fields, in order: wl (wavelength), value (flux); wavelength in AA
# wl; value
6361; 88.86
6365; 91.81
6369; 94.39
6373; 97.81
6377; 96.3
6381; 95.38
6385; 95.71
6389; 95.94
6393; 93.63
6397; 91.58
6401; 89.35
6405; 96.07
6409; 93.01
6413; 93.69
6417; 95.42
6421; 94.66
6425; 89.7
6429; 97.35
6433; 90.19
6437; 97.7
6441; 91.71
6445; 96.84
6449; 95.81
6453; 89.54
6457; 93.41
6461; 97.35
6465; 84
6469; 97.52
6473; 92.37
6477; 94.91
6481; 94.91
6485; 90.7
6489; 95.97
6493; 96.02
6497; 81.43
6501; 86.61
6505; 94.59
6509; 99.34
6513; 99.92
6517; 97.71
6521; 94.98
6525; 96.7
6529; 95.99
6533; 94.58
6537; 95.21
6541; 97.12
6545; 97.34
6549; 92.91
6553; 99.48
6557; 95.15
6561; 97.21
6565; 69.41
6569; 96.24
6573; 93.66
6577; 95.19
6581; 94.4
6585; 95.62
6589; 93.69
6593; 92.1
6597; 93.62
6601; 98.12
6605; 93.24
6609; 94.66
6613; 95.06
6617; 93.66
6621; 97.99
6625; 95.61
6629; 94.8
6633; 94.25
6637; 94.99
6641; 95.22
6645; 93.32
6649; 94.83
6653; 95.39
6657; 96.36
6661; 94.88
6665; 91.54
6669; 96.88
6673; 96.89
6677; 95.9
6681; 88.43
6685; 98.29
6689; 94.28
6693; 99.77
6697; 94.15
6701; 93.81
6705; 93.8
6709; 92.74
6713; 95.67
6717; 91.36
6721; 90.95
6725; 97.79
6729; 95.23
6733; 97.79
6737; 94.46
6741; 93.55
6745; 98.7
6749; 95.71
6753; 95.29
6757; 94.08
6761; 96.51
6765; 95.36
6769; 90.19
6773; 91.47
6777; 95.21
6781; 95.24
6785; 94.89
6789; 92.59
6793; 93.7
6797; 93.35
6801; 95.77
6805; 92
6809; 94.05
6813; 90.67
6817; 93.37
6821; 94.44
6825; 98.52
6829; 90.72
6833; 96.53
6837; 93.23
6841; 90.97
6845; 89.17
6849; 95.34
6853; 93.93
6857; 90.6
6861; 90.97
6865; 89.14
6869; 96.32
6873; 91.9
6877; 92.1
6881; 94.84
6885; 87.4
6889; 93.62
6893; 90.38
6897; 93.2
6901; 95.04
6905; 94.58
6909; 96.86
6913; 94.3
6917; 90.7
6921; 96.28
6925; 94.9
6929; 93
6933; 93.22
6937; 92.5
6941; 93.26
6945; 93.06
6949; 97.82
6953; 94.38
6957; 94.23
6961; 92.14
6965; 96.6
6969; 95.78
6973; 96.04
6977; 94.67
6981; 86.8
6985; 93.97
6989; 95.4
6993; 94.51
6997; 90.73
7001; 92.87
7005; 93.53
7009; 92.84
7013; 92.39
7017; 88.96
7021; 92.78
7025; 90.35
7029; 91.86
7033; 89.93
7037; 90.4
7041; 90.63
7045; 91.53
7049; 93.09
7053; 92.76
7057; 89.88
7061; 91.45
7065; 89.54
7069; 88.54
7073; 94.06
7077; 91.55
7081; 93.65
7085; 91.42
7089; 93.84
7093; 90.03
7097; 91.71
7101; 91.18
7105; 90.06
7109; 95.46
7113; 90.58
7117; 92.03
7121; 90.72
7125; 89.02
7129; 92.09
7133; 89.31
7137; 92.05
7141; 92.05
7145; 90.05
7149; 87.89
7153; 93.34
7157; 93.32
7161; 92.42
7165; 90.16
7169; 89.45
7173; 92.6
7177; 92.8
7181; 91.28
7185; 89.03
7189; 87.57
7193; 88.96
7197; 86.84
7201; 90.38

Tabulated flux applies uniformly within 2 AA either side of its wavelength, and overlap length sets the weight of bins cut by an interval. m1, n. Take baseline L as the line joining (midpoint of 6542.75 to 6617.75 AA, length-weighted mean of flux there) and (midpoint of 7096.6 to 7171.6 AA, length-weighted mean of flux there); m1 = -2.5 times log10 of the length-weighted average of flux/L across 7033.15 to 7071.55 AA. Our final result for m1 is 0.01 mag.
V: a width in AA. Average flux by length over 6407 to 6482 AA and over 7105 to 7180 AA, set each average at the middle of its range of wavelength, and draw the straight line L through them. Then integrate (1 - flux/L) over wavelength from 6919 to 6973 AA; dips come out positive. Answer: -1.4 AA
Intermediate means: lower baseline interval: 93.7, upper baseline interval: 91.4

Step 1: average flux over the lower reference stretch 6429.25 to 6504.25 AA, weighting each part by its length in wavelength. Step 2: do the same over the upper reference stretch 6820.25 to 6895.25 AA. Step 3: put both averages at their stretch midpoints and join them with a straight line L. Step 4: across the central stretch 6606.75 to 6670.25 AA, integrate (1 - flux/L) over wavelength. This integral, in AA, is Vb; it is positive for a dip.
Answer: -1.5 AA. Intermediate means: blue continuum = 92.8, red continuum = 92.6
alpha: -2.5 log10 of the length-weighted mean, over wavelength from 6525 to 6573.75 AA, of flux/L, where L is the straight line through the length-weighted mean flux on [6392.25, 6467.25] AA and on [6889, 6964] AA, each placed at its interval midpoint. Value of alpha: -0.01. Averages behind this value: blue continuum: 93.2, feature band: 93.8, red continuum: 93.9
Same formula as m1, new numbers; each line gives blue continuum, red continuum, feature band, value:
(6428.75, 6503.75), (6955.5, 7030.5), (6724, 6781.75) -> -0.03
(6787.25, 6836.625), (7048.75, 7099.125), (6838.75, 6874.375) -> 0.02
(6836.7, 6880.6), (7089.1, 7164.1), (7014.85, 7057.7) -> 0.01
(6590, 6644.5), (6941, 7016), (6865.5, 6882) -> 0.01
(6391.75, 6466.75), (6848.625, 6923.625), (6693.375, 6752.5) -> -0.02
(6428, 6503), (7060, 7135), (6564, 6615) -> -0.01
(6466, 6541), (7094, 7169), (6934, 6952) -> -0.02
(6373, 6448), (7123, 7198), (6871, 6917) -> -0.01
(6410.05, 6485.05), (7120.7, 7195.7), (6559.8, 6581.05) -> 0.03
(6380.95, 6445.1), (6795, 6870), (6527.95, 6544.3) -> -0.03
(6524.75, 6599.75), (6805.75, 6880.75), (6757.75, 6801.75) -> -0.01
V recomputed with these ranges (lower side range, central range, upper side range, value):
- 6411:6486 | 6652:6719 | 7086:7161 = -1.35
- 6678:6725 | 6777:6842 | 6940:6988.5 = 0.20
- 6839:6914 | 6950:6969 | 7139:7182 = -0.49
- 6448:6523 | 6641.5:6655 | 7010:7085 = -0.25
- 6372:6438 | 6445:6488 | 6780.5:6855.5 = 0.38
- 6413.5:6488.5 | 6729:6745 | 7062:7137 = -0.53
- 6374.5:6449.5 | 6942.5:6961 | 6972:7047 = -0.45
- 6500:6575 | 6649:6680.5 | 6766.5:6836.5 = -0.30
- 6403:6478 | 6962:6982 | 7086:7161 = -0.51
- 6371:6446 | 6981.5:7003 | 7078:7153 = -0.27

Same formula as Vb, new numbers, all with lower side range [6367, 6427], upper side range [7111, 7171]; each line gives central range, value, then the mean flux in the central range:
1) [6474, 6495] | -0.1 AA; 94.4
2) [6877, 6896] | 0.1 AA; 91.7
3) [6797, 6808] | -0.2 AA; 93.8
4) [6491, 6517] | 0.1 AA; 93.3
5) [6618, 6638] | -0.5 AA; 95.5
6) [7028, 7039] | 0.1 AA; 90.6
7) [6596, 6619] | -0.4 AA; 94.8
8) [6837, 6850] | 0.1 AA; 91.8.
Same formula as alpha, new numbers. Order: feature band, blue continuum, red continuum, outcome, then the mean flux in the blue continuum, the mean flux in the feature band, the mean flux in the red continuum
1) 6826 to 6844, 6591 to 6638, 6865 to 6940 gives 0.01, 94.8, 93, 93.3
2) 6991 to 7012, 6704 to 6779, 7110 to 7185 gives -0.01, 94.5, 92.9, 91.2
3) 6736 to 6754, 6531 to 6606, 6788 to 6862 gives -0.03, 93.9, 95.6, 93.2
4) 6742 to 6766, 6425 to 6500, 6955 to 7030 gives -0.03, 93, 95.9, 93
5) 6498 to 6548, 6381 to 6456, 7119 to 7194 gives -0.02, 93.8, 95.5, 90.8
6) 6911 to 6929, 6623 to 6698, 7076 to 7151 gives -0.01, 95.1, 93.9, 91.3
